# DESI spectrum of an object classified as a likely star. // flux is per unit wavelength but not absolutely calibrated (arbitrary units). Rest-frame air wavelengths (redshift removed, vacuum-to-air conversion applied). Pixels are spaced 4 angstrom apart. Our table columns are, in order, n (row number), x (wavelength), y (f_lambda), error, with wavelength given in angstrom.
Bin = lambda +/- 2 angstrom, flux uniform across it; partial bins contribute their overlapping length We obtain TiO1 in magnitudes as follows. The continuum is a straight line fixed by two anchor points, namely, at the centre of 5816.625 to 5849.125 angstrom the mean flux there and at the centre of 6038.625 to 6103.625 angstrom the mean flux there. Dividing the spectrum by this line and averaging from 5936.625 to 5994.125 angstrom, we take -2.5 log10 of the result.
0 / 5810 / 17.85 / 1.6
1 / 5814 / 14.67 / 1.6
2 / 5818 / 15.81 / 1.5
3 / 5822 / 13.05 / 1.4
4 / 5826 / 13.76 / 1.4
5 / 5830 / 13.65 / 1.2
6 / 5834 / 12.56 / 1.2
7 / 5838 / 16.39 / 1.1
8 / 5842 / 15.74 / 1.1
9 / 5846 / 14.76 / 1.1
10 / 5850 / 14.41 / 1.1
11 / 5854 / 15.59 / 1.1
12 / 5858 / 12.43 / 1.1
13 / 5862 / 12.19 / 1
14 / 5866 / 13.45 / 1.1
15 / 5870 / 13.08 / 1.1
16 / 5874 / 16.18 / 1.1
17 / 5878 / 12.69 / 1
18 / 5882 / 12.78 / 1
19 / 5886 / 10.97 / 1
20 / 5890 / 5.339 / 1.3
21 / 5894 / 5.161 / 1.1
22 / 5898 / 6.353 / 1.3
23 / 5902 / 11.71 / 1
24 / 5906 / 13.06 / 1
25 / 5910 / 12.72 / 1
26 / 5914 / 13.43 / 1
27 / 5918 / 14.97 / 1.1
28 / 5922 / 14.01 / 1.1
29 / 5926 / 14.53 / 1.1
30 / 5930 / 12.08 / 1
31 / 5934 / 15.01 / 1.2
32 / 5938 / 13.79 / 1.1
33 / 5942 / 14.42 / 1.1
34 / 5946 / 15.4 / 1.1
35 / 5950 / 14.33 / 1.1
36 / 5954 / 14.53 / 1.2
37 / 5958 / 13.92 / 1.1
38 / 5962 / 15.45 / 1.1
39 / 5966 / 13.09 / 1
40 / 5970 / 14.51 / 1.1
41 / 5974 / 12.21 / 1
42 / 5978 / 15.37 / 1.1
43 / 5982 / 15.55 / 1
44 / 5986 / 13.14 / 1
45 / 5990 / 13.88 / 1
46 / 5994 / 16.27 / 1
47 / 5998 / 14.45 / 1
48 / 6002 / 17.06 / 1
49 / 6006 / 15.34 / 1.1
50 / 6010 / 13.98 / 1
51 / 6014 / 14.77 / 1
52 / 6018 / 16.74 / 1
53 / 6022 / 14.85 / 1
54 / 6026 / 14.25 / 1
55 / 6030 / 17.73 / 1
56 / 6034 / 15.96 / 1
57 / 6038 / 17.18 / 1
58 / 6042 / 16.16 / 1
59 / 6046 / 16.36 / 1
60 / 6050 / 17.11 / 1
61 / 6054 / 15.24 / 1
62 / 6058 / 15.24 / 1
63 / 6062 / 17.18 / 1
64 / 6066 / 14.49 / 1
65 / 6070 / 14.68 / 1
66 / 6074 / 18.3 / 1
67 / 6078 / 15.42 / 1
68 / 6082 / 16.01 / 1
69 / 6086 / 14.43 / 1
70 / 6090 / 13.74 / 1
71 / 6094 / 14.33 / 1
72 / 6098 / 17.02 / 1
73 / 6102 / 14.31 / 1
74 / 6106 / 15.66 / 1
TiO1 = 0.06 mag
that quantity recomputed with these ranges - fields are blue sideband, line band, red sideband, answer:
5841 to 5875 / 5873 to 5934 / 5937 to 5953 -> 0.21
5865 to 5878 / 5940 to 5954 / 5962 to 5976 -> -0.08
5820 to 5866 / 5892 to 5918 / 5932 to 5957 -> 0.31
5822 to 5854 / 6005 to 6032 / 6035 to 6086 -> 0.03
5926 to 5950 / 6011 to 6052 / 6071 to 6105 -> -0.08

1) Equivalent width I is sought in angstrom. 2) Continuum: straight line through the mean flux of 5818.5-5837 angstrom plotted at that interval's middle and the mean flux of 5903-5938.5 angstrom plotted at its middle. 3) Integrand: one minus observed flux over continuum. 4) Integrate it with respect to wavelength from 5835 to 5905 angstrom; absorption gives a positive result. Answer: 6.8 angstrom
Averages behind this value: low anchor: 13.6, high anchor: 13.7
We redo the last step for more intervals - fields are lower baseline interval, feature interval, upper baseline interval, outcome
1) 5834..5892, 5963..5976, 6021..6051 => 1.41 angstrom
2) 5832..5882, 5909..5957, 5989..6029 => 1.76 angstrom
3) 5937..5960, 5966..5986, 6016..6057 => 1.08 angstrom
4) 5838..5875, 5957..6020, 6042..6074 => 2.55 angstrom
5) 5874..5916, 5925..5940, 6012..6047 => -2.02 angstrom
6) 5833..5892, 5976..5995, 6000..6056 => 0.57 angstrom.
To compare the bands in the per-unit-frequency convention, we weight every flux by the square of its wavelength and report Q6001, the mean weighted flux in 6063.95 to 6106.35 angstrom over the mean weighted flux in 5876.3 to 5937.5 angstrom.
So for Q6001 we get 1.39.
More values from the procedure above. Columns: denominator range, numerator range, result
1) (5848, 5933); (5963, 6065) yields 1.30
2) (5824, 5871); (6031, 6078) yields 1.24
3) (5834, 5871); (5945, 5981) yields 1.05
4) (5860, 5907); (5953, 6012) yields 1.37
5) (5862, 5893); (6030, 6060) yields 1.45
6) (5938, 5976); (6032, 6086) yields 1.17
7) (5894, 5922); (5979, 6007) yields 1.33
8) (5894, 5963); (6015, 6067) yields 1.26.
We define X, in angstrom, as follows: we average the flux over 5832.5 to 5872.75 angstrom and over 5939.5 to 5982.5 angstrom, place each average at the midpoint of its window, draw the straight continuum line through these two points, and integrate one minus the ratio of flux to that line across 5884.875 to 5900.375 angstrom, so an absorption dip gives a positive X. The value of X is 8.04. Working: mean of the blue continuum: 14.1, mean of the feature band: 6.84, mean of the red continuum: 14.4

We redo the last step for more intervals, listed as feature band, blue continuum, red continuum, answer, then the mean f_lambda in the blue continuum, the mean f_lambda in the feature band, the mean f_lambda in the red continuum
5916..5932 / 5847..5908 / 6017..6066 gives -1.1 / 11.7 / 13.9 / 16.1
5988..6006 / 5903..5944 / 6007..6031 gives -0.6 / 13.8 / 15.4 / 15.3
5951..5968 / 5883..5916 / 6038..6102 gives -3.3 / 9.93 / 14.3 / 15.7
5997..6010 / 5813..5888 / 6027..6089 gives 0.0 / 13.9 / 15.5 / 16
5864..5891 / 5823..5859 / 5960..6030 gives 4.0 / 14.4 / 12.3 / 14.8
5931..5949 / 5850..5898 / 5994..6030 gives -1.4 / 11.7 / 14.5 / 15.4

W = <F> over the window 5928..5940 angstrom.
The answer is 13.6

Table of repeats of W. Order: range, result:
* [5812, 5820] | 15.2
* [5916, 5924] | 14.5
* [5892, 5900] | 5.76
